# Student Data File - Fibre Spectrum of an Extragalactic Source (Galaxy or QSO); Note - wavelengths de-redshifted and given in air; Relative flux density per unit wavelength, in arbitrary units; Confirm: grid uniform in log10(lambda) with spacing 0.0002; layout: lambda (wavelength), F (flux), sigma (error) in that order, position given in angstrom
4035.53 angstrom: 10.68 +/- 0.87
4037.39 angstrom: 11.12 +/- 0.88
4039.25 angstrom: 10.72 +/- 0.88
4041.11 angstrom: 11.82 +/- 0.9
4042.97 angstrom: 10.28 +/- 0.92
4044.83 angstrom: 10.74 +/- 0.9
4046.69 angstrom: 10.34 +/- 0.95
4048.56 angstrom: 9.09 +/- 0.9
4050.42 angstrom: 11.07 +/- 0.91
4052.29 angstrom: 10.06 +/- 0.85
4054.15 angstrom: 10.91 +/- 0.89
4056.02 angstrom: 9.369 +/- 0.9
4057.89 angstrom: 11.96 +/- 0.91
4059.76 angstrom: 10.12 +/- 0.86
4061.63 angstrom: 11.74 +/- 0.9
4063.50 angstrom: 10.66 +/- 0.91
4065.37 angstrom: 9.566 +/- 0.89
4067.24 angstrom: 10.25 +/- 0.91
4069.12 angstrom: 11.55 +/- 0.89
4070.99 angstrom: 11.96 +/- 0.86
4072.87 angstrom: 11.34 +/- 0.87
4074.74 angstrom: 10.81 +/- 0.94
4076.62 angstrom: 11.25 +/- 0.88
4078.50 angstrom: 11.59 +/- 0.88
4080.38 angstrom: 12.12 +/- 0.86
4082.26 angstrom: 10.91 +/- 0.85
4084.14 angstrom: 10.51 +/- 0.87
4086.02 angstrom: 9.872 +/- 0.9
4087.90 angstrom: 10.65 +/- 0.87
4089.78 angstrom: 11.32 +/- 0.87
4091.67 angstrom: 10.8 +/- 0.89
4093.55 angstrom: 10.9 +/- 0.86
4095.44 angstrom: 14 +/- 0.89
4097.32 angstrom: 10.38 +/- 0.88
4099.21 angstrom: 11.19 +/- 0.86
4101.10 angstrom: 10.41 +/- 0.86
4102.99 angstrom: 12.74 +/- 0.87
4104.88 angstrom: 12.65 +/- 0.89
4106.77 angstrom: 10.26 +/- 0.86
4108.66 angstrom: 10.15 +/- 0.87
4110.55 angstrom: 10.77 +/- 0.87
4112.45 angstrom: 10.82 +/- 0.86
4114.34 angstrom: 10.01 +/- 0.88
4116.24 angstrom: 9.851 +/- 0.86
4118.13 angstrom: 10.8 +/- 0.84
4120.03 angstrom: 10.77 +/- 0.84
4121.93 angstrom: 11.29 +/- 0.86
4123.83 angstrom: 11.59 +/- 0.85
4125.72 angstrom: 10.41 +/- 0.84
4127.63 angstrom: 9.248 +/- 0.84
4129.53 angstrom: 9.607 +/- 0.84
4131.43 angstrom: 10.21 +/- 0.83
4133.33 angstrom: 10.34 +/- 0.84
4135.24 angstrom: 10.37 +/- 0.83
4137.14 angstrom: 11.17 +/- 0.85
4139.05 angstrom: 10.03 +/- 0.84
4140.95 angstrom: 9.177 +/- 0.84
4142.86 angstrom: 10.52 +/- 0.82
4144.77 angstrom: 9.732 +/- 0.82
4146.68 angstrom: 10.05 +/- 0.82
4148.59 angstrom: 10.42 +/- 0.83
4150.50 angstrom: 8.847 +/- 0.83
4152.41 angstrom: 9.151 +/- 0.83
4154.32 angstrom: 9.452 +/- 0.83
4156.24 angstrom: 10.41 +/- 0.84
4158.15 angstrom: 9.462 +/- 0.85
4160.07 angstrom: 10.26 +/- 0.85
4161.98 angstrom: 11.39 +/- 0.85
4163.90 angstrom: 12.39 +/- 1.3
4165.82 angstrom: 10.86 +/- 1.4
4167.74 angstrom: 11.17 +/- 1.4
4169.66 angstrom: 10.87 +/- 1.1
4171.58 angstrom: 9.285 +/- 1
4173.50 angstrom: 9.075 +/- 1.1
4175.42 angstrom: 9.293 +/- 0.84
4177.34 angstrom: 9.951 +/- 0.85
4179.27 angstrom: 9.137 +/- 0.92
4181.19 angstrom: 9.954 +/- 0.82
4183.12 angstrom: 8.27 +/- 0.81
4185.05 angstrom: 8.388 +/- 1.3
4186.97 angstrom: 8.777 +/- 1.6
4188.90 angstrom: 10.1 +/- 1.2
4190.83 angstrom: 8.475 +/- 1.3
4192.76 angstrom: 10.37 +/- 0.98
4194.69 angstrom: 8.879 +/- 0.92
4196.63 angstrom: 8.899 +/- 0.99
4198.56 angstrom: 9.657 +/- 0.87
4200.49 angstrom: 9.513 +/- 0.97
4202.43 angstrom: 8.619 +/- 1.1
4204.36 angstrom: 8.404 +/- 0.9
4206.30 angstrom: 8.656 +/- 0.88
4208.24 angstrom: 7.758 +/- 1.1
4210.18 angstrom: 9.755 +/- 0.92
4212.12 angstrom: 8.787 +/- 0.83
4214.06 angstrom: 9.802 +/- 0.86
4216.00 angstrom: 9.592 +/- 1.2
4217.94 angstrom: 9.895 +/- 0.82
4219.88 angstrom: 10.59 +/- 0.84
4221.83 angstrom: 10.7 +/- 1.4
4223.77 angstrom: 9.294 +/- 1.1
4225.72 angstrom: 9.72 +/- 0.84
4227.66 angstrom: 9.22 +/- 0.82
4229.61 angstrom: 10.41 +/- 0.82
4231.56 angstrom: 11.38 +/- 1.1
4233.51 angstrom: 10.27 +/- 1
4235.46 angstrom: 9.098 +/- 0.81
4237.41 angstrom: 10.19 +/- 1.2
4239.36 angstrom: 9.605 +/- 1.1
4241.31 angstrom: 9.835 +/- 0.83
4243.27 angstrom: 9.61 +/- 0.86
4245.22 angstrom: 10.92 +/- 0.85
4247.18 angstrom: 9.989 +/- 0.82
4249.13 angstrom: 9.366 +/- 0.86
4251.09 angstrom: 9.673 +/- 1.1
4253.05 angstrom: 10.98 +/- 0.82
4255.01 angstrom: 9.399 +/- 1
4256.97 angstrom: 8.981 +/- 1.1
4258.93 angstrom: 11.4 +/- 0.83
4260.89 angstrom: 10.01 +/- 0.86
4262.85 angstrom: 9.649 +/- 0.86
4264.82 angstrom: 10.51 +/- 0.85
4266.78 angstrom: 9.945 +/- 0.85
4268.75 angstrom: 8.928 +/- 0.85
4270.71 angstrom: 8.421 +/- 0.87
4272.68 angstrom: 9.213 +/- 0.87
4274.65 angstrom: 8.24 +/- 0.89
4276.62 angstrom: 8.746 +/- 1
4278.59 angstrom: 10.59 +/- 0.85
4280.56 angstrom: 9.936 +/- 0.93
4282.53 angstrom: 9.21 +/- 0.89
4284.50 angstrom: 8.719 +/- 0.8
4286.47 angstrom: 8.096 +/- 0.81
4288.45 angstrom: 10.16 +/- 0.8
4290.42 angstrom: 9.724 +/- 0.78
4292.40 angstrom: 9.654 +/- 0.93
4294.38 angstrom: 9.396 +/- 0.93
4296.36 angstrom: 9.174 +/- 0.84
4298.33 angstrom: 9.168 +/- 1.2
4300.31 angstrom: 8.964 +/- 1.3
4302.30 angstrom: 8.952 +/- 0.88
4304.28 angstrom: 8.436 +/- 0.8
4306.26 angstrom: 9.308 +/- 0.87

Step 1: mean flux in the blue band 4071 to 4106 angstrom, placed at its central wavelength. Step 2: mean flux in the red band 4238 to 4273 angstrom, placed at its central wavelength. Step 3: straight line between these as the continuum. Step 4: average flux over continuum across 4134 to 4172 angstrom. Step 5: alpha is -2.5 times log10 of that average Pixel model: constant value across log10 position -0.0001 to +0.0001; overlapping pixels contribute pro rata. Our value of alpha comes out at 0.05 mag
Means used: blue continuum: 11.3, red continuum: 9.82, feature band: 10.3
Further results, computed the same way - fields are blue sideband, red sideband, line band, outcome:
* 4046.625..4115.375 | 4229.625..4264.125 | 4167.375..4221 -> 0.109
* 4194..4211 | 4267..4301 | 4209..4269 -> -0.101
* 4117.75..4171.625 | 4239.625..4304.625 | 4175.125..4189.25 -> 0.101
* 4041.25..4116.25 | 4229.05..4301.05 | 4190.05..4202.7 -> 0.098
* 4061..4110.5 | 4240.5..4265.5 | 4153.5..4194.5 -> 0.074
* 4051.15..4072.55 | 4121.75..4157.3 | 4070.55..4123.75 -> -0.063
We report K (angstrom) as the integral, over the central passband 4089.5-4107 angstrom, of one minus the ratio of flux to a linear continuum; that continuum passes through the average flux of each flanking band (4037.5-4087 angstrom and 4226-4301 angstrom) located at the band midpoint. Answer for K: -1.53 angstrom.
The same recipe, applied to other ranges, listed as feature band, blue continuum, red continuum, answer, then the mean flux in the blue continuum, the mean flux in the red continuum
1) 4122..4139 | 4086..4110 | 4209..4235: 0.8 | 11.2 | 9.92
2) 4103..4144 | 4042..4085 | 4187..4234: -1.0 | 10.8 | 9.51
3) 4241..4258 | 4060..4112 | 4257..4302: -0.3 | 11.1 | 9.43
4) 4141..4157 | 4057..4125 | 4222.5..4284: 1.2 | 11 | 9.76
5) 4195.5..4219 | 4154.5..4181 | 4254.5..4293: 2.0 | 10.2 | 9.48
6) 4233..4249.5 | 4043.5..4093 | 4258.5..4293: -0.3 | 10.8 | 9.48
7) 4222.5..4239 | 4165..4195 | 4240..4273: -0.4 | 9.56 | 9.82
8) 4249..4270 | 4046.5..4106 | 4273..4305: -1.0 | 11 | 9.2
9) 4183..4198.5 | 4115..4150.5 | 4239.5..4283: 1.4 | 10.3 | 9.71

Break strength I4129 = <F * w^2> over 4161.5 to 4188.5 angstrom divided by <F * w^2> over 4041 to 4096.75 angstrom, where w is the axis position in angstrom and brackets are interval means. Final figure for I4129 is 0.95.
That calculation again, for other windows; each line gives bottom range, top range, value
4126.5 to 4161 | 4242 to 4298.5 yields 1.03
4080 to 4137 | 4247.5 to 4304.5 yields 0.95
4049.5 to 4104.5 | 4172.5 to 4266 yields 0.93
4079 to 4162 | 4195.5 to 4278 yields 0.96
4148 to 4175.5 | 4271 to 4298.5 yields 0.97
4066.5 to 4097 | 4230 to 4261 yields 0.97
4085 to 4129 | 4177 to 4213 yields 0.87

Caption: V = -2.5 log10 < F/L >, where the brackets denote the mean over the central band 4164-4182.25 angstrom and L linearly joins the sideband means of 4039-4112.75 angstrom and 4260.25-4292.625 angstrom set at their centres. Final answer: 0.014 mag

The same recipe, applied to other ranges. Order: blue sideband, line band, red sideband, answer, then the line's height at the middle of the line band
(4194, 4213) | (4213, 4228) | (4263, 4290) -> -0.10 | 8.99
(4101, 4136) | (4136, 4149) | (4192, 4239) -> 0.02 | 10.4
